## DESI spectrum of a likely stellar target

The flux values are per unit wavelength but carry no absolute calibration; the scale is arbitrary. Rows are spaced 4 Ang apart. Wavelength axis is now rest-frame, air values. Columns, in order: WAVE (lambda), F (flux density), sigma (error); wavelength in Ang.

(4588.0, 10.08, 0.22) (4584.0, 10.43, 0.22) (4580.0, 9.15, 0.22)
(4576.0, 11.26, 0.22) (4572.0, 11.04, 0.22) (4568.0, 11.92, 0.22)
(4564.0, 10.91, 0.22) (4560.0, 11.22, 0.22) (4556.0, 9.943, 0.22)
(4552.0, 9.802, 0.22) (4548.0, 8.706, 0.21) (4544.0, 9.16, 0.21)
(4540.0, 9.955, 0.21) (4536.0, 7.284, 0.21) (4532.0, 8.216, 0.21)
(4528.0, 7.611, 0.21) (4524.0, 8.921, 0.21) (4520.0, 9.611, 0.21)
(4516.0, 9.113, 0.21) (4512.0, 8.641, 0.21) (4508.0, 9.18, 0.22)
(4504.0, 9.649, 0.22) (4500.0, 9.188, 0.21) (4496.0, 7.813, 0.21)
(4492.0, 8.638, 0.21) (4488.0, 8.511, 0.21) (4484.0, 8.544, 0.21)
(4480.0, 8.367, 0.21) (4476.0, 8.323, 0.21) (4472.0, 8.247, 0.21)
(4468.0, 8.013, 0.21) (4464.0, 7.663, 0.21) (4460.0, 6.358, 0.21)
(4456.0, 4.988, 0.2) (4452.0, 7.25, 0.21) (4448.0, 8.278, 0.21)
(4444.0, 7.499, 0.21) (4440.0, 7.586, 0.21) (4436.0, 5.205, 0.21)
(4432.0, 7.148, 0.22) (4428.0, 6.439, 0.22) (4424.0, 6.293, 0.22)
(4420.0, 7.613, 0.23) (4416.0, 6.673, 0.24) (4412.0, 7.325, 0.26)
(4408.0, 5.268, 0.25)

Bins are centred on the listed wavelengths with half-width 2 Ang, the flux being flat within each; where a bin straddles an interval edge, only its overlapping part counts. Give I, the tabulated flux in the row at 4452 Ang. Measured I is 7.25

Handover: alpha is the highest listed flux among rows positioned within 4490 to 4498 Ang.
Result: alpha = 8.638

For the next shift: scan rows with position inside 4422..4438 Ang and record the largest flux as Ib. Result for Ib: 7.148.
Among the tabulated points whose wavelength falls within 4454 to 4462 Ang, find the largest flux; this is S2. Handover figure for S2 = 6.358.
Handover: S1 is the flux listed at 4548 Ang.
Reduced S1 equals 8.706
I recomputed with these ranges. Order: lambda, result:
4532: 8.216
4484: 8.544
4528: 7.611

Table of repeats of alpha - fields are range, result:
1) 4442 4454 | 8.278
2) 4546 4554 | 9.802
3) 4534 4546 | 9.955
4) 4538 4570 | 11.92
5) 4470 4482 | 8.367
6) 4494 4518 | 9.649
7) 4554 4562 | 11.22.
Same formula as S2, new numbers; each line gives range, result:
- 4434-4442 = 7.586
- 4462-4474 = 8.247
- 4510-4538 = 9.611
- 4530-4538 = 8.216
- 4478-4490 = 8.544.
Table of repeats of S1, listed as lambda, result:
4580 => 9.15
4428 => 6.439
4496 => 7.813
